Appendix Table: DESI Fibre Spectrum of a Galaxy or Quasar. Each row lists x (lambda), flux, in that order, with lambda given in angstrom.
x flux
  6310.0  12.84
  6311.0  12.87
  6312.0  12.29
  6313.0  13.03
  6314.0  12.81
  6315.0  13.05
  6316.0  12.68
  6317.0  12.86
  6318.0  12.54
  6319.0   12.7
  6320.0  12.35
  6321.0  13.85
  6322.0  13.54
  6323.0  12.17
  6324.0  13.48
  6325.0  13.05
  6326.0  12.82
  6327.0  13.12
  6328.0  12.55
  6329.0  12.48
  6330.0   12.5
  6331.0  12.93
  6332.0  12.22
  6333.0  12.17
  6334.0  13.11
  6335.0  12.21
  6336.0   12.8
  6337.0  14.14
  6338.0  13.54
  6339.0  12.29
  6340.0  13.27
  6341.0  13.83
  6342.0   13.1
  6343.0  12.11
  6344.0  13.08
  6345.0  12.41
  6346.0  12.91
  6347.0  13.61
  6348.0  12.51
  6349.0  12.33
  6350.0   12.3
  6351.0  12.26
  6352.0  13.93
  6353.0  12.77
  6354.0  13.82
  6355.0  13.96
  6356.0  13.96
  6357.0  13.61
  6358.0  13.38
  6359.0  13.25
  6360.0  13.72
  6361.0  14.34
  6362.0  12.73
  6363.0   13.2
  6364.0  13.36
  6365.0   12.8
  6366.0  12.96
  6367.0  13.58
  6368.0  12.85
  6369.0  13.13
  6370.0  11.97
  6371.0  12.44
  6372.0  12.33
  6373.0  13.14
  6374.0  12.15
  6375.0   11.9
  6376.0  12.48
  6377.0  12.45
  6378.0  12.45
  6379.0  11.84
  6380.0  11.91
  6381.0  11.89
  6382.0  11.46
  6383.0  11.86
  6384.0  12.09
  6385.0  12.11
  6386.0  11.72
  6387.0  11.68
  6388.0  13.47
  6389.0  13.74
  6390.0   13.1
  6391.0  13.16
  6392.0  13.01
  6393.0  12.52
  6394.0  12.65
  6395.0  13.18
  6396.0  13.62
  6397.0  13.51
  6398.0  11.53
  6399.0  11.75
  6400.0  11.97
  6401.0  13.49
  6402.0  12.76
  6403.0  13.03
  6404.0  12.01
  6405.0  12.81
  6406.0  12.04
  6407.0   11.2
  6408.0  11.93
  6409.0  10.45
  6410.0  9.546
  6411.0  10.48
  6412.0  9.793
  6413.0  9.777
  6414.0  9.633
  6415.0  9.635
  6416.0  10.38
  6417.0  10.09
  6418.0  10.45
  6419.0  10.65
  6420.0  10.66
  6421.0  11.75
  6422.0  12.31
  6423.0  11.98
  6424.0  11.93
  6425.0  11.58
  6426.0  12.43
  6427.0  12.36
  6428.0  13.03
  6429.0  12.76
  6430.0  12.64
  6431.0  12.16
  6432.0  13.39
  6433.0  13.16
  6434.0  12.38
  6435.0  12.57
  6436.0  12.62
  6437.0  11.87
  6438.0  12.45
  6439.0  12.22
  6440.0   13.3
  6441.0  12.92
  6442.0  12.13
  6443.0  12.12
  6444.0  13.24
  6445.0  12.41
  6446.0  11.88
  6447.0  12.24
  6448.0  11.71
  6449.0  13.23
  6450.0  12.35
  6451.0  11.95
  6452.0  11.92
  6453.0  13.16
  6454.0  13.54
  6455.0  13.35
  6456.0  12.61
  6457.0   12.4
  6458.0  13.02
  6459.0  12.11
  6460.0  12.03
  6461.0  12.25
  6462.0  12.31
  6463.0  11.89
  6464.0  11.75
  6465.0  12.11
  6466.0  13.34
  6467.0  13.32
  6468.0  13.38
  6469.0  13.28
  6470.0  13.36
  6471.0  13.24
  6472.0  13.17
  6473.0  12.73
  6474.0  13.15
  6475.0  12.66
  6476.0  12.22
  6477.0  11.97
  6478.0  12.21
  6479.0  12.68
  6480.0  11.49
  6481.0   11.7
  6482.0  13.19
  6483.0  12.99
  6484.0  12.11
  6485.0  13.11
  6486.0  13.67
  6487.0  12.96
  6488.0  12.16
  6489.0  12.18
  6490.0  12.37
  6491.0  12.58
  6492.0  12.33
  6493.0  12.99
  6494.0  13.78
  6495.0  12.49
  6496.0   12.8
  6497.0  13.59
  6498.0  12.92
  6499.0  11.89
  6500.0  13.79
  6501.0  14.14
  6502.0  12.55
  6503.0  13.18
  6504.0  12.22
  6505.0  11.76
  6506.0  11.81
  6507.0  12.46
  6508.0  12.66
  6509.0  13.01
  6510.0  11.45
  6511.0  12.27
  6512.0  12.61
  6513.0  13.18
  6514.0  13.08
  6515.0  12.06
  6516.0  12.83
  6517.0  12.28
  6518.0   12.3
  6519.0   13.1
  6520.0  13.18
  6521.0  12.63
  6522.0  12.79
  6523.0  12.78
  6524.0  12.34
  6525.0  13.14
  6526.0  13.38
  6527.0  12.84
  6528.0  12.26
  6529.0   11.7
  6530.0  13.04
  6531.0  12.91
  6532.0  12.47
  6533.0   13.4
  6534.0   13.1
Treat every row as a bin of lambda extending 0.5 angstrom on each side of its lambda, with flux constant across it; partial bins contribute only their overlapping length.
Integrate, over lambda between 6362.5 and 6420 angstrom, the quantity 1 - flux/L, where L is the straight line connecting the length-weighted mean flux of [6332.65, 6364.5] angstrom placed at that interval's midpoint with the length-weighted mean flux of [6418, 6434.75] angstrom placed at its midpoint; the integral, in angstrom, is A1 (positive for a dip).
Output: 2.6 angstrom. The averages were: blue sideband 13.1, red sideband 12.2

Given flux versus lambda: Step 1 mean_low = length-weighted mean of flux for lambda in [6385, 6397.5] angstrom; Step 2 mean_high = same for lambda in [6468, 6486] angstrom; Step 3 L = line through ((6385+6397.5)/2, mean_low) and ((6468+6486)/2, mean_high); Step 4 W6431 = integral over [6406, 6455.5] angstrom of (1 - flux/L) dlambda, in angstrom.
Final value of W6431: 3.65 angstrom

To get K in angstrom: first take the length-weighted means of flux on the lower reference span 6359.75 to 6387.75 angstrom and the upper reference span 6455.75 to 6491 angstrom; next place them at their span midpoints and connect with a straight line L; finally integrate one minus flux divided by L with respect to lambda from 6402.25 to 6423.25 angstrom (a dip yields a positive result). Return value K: 2.6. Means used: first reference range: 12.5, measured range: 11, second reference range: 12.6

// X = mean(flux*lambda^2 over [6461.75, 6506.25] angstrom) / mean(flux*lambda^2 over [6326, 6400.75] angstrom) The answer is 1.03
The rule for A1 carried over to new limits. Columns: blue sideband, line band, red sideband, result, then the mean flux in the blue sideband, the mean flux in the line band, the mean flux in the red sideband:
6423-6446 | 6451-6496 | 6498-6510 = -0.3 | 12.5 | 12.7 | 12.6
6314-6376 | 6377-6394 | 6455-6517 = 0.6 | 12.9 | 12.4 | 12.7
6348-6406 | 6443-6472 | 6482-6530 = 0.2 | 12.8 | 12.6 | 12.7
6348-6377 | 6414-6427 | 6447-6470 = 1.6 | 13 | 11.1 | 12.6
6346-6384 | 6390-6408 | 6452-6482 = 0.2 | 12.8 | 12.6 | 12.6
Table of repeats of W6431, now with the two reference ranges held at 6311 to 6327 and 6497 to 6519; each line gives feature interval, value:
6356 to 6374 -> -0.4 angstrom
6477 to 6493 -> 0.2 angstrom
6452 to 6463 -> 0.1 angstrom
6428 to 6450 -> 0.3 angstrom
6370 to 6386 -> 0.8 angstrom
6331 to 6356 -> -0.2 angstrom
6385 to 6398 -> -0.1 angstrom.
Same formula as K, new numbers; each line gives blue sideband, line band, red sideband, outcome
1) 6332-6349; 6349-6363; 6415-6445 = -0.6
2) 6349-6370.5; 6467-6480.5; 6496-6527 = 0.1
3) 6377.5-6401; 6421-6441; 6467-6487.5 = 0.2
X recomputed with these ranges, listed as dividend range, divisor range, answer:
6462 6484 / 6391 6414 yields 1.08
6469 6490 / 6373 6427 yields 1.09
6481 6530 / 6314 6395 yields 1.04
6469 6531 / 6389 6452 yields 1.08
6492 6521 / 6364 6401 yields 1.05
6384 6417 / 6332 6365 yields 0.92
